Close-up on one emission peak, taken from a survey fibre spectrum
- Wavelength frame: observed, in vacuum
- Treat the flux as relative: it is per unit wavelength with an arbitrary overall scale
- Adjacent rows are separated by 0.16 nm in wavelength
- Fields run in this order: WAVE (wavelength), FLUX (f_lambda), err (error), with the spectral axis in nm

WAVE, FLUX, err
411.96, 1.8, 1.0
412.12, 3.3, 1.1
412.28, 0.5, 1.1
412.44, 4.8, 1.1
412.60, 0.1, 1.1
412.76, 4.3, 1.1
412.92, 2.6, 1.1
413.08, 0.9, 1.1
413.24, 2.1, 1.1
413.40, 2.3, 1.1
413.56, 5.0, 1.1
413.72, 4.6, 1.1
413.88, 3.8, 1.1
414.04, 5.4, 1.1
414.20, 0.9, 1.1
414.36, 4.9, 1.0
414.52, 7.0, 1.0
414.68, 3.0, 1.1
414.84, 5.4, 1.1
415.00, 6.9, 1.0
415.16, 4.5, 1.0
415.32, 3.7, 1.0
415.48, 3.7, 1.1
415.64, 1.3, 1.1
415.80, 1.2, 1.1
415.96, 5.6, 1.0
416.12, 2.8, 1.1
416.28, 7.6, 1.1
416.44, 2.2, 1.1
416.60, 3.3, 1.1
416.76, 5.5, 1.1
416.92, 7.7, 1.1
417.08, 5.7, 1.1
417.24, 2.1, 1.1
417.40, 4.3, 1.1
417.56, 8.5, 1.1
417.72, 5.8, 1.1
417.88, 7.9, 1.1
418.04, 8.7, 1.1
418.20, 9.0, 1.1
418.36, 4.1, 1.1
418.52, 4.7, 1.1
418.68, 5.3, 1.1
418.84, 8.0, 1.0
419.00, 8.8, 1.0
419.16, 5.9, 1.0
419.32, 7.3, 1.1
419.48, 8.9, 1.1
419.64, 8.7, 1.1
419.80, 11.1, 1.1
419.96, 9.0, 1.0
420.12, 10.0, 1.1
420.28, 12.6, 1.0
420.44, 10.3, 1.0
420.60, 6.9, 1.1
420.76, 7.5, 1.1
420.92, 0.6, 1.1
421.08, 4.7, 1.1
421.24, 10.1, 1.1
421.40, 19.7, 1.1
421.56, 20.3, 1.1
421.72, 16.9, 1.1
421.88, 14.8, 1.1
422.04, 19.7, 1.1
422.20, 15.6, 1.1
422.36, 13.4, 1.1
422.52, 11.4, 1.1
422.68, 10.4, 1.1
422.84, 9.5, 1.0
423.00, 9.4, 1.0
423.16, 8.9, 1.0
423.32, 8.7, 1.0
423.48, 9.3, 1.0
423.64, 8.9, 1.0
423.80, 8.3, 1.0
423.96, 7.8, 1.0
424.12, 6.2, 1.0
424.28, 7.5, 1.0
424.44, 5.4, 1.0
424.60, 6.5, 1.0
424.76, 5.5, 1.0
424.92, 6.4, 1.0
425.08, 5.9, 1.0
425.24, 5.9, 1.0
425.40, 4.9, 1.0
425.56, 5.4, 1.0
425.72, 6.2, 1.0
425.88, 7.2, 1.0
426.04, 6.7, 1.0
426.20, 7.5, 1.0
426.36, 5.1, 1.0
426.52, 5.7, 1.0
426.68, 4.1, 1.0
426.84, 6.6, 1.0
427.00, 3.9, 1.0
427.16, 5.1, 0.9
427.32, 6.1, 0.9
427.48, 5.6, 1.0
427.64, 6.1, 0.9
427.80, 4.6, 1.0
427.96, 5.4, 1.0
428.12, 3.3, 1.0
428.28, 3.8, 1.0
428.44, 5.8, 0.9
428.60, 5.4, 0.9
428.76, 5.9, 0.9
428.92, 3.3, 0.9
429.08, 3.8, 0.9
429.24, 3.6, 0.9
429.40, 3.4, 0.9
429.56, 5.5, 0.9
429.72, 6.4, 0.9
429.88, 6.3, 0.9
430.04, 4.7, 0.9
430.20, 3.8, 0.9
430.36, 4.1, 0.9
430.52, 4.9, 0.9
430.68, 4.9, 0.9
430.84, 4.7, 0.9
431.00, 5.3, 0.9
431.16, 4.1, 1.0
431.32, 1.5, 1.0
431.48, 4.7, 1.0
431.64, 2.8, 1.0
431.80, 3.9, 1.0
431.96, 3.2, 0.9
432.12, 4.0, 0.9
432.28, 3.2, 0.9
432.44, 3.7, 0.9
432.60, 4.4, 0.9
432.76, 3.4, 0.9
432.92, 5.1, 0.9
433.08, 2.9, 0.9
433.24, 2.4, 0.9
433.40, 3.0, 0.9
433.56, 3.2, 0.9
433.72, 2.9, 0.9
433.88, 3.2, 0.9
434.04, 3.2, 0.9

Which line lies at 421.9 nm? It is Lyman alpha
